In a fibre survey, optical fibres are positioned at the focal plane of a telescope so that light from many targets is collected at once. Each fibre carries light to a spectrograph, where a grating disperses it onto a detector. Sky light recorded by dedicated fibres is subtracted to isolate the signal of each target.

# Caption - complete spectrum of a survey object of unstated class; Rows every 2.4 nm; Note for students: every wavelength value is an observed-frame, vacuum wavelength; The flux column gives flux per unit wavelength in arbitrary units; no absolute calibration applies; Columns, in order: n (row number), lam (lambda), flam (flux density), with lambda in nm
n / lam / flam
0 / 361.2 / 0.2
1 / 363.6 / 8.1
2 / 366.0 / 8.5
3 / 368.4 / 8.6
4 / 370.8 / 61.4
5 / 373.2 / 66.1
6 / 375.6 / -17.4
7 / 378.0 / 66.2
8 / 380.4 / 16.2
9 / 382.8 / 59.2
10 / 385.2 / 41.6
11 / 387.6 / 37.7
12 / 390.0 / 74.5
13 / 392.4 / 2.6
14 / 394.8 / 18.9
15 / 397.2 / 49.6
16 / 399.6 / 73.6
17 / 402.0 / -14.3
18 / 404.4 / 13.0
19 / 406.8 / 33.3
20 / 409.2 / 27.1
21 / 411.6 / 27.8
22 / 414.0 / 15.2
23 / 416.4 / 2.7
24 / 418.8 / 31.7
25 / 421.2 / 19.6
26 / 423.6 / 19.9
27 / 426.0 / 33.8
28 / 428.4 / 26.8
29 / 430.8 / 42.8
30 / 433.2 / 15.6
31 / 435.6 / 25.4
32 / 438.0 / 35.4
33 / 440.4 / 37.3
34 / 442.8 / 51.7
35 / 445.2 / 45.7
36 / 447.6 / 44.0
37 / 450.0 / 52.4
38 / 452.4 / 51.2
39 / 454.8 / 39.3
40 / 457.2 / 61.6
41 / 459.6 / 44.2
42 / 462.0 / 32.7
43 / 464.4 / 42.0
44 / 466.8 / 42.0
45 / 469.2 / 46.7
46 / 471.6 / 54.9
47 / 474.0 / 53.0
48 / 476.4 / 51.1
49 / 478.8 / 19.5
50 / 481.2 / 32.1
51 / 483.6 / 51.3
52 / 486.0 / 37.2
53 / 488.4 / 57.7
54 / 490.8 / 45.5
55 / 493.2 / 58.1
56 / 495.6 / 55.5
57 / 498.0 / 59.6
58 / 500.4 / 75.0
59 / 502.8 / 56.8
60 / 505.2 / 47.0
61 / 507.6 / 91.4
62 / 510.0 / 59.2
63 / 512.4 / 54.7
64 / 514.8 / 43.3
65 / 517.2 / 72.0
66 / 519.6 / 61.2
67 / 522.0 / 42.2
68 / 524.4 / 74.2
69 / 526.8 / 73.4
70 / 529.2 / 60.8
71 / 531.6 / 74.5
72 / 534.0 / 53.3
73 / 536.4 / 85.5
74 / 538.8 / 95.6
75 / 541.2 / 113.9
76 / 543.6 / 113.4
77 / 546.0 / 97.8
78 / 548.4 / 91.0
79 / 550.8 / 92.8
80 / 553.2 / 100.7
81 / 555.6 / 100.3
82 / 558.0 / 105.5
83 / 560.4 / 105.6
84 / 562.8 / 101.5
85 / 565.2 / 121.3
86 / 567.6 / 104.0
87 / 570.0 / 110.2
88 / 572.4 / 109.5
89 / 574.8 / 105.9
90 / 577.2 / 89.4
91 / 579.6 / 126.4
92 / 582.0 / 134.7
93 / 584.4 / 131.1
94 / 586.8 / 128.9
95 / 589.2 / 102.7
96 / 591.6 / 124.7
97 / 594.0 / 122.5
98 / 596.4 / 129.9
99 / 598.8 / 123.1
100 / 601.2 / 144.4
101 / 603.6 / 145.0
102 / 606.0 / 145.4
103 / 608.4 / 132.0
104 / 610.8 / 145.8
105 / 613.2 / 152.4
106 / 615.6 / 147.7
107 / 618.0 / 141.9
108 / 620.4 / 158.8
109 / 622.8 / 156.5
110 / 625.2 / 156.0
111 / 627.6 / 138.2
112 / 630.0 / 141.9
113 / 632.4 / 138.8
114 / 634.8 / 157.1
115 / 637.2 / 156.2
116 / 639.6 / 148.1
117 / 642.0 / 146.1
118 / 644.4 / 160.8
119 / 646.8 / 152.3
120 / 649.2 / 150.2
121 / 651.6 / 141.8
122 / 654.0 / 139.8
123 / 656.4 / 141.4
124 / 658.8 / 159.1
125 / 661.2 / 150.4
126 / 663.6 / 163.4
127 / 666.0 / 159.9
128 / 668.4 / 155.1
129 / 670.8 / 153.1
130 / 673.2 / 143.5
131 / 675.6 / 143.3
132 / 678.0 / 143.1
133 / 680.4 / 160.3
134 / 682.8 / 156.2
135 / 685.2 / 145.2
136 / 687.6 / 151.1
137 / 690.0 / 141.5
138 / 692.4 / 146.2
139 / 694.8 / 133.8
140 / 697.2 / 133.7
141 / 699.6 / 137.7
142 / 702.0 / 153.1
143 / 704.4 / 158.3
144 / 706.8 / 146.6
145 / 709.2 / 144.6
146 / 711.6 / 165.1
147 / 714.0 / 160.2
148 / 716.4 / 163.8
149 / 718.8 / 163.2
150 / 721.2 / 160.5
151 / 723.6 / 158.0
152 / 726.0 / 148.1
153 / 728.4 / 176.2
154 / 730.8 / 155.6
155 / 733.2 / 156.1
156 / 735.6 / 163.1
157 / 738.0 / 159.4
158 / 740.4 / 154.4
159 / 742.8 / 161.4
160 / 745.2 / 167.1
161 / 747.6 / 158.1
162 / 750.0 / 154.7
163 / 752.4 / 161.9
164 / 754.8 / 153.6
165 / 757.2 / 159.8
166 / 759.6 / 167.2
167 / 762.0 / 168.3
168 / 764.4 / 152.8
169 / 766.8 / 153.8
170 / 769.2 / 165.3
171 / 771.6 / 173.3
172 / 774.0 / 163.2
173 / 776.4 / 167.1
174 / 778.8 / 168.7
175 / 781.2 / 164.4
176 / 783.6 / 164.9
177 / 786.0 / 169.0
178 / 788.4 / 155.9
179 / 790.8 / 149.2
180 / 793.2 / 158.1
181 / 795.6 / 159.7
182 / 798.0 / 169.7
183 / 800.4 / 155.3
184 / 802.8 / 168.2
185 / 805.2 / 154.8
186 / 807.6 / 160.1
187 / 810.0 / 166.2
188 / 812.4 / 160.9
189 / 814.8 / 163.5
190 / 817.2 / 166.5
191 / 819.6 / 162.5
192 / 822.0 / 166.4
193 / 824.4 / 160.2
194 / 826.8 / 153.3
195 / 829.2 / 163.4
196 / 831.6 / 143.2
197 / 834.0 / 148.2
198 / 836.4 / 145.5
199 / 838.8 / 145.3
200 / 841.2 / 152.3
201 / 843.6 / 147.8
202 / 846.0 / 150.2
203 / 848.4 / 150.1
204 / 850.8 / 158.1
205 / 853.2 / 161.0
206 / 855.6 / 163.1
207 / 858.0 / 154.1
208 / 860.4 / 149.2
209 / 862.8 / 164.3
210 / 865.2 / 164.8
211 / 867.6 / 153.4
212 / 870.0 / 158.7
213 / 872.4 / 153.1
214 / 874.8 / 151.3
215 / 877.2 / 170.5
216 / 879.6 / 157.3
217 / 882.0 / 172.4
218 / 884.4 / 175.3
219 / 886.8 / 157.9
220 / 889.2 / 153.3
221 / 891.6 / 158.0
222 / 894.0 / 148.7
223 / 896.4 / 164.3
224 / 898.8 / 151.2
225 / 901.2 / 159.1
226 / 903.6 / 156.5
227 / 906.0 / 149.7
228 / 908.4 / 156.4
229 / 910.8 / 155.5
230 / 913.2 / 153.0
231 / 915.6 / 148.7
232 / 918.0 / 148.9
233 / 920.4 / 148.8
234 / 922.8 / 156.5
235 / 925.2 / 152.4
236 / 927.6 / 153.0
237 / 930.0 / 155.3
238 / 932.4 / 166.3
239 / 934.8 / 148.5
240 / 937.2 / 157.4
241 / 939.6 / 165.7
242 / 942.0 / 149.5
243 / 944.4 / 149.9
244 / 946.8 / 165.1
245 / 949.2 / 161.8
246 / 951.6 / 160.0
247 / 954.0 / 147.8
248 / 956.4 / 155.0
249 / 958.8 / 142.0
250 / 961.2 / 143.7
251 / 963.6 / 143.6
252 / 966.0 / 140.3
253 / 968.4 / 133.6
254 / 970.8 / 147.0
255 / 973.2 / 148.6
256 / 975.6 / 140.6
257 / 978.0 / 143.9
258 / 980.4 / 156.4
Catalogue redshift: 0.34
